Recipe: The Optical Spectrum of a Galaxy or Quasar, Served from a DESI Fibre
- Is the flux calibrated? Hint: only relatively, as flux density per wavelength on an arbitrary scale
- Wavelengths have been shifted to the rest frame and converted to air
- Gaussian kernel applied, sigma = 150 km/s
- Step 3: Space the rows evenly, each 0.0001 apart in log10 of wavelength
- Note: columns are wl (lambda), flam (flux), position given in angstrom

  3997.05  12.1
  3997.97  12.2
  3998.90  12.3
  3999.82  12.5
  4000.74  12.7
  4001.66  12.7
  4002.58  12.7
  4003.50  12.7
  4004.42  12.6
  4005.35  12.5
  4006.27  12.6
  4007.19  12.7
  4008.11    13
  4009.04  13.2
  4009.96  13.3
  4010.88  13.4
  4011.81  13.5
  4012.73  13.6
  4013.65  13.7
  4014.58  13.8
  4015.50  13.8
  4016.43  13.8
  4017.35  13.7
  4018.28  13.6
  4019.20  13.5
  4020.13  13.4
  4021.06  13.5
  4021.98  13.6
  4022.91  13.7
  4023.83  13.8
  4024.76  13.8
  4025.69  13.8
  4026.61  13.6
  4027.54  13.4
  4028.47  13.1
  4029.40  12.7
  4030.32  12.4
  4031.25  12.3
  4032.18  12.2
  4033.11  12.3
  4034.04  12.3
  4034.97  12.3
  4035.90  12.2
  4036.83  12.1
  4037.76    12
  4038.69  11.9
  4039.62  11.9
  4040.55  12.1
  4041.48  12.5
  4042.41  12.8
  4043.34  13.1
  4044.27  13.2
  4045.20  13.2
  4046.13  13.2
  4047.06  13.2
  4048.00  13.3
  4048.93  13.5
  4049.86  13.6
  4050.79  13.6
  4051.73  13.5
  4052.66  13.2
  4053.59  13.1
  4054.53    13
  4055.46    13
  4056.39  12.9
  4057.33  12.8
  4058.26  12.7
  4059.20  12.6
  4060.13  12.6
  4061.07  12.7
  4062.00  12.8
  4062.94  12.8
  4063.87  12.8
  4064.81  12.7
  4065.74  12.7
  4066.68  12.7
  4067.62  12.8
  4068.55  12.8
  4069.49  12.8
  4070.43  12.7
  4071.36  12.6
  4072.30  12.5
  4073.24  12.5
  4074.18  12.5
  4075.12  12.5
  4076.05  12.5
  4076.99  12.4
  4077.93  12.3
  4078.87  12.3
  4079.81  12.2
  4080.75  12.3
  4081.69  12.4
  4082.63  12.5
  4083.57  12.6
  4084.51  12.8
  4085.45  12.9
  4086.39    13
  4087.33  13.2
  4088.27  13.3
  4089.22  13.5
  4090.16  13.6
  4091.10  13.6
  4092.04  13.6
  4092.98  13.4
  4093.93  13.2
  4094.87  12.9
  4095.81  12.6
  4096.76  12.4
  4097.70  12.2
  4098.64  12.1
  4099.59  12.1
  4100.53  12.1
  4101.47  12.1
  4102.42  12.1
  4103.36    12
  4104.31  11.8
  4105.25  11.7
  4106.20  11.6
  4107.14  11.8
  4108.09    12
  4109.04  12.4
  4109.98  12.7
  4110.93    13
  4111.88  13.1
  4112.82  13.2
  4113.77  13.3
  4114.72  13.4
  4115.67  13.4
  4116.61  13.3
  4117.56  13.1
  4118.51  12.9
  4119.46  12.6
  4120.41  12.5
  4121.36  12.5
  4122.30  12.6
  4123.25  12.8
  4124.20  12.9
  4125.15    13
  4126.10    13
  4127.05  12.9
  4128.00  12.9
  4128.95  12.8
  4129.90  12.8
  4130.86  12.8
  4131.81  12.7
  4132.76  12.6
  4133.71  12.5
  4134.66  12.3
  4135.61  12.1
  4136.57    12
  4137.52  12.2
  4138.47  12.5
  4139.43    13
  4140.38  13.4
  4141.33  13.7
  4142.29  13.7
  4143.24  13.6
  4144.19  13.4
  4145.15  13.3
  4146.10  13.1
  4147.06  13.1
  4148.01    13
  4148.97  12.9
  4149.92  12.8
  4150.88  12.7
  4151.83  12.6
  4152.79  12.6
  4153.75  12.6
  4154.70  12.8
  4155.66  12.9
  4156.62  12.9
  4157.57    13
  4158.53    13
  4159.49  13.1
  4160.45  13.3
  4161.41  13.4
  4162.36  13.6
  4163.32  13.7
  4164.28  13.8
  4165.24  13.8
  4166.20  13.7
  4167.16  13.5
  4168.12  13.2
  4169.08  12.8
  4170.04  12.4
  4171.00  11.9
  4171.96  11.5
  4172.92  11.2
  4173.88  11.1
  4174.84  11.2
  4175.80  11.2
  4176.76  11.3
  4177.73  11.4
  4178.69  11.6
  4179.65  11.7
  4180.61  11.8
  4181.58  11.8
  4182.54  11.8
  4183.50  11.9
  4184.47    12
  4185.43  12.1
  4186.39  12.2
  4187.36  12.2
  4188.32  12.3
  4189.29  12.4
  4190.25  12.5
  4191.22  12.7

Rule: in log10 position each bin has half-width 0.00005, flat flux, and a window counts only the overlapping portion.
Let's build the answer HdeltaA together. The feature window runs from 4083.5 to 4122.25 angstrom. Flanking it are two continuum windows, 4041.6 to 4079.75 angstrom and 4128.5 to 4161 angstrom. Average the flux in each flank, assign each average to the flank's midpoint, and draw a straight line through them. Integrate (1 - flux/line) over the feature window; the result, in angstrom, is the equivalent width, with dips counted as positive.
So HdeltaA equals 0.4 angstrom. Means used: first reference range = 12.9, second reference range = 12.9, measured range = 12.7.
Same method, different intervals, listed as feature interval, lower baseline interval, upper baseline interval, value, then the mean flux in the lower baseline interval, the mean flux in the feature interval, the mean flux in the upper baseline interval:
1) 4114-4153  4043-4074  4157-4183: -0.87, 12.9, 12.9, 12.4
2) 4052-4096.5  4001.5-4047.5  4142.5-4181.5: 0.24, 13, 12.8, 12.7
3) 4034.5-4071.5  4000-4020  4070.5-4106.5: 0.16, 13.2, 12.8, 12.6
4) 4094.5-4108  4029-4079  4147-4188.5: 0.55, 12.7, 12.1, 12.5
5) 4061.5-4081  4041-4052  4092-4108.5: 0.31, 13.2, 12.6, 12.3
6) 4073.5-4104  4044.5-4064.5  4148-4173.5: 0.81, 13.1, 12.7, 12.9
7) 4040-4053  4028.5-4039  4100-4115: -0.88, 12.3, 13.1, 12.4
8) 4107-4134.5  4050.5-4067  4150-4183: -0.33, 12.9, 12.8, 12.5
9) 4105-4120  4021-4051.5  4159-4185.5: -0.16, 12.9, 12.7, 12.4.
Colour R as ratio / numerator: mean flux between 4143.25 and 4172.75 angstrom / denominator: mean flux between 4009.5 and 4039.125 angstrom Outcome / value 1.0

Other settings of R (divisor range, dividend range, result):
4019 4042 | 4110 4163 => 1.01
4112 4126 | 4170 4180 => 0.88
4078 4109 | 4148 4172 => 1.04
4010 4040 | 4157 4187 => 0.95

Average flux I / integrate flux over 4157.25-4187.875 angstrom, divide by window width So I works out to 12.4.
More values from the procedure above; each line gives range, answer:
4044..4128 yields 12.8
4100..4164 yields 12.8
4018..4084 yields 12.8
